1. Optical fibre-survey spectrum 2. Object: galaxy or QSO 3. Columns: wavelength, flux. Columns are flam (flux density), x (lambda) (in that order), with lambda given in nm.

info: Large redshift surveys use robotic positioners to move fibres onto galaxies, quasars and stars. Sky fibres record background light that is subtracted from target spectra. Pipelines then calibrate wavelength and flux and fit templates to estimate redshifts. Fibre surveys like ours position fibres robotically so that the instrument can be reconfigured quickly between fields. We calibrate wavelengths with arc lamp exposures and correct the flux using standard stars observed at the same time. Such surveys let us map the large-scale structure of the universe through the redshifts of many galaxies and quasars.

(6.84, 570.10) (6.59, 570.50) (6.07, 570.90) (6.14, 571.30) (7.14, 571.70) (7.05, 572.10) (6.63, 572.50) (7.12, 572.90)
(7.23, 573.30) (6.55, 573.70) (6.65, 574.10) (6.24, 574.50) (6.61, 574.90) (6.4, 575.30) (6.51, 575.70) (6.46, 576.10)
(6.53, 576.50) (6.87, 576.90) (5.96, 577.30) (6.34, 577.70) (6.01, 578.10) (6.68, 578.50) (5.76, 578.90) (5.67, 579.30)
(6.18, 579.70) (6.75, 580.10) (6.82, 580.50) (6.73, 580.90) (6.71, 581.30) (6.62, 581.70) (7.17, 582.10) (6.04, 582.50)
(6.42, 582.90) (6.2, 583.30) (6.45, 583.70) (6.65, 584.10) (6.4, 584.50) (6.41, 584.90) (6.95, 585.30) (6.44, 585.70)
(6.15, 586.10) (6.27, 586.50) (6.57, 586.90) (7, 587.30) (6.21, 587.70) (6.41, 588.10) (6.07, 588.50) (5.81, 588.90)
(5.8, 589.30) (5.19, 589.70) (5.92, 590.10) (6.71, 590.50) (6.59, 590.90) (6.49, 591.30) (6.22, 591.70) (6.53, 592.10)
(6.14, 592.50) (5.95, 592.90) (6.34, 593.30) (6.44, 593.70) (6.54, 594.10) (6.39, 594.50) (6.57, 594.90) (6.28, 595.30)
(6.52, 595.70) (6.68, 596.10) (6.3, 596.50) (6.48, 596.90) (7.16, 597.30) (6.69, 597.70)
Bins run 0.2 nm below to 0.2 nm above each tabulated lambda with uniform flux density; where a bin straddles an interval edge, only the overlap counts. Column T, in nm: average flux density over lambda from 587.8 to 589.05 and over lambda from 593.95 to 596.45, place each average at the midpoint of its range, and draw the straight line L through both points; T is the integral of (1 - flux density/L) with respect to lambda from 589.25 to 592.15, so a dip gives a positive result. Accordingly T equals 0.03 nm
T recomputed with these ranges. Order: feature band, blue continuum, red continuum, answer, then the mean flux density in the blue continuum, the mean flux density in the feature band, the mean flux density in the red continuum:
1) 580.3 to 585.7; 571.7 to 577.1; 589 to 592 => -0.15 nm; 6.7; 6.58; 6.13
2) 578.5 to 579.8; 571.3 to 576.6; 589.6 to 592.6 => 0.12 nm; 6.68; 5.97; 6.26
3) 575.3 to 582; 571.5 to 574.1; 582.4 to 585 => 0.21 nm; 6.93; 6.42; 6.38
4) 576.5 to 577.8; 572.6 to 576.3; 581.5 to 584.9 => 0.04 nm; 6.64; 6.42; 6.49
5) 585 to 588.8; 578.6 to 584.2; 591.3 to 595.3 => -0.02 nm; 6.44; 6.43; 6.35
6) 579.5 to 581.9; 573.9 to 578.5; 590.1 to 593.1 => -0.09 nm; 6.43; 6.64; 6.35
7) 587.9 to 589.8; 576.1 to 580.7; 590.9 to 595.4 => 0.14 nm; 6.33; 5.89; 6.37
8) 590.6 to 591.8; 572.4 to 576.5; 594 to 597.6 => 0.02 nm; 6.63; 6.47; 6.55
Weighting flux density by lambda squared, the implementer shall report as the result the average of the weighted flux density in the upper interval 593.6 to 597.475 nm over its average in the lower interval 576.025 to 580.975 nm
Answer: 1.1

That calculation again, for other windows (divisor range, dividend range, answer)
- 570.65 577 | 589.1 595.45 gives 1.00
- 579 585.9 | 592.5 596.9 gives 1.03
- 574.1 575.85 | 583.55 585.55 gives 1.05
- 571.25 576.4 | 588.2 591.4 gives 0.96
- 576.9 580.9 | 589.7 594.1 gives 1.04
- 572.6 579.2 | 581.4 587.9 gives 1.03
